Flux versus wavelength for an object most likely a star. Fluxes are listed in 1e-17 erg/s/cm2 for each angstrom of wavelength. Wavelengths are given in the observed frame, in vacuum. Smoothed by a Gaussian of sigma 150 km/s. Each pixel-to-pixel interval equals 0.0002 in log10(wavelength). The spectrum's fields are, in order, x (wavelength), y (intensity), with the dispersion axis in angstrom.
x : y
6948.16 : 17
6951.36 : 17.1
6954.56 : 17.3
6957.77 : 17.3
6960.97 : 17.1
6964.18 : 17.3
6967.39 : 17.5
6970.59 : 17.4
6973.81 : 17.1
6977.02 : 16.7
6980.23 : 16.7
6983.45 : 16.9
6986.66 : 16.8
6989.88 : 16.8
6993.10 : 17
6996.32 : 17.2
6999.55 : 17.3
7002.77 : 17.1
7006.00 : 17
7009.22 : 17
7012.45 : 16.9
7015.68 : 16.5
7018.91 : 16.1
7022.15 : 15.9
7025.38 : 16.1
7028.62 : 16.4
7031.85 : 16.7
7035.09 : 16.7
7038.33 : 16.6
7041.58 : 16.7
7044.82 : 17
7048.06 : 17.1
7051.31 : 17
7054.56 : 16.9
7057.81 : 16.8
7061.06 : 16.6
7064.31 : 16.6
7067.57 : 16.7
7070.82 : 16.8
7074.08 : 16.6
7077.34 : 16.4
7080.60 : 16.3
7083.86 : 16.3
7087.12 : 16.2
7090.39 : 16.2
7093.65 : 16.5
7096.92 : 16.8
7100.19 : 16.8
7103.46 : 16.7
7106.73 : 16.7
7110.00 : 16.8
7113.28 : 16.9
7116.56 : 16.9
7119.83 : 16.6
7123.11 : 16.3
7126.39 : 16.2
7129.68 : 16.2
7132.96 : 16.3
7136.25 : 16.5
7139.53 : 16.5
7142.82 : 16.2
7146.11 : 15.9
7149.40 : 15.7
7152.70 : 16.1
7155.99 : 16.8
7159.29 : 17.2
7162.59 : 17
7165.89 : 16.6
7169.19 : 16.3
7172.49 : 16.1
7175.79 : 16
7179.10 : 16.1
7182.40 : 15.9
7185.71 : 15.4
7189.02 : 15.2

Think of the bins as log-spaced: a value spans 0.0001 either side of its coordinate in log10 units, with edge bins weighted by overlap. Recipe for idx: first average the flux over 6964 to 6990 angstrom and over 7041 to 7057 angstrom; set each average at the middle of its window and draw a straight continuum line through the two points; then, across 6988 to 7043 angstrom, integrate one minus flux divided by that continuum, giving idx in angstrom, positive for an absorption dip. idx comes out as 0.90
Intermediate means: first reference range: 17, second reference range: 17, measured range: 16.7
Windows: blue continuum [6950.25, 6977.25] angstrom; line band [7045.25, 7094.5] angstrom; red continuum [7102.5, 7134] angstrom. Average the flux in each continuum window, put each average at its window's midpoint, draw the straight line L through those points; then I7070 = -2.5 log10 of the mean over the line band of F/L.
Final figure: 0.010 mag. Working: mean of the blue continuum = 17.2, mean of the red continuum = 16.6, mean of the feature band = 16.6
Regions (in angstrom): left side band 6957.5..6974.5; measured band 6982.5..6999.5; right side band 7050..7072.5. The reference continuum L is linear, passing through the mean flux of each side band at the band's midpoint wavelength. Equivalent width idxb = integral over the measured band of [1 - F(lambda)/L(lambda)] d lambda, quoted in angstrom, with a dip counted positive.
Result 0.2 angstrom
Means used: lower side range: 17.3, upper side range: 16.8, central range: 17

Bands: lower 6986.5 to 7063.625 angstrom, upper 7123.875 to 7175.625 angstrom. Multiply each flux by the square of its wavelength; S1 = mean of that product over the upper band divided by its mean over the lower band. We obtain 1.01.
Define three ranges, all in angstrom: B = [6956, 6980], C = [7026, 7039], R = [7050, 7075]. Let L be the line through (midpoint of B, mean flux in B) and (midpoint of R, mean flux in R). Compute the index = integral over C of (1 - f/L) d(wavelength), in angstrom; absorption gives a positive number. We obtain 0.25 angstrom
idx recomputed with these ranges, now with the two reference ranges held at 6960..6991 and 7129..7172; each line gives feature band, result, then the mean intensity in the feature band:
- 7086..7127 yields -0.1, 16.6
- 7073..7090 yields 0.3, 16.3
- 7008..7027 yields 0.5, 16.4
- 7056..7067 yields 0.0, 16.7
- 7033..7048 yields 0.0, 16.8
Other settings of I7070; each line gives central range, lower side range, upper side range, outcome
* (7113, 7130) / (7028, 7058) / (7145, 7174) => 0.00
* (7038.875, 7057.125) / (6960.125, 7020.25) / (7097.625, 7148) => -0.01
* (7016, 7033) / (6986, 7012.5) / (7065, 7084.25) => 0.04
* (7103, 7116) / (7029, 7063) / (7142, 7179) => -0.02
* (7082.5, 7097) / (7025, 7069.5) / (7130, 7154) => 0.01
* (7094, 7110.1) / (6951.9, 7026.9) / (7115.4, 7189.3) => -0.02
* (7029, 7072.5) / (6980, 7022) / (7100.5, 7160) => -0.01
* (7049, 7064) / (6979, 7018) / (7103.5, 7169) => 0.00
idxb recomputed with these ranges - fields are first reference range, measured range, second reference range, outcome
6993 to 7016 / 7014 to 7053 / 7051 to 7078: 0.70 angstrom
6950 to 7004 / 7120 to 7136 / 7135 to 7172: 0.21 angstrom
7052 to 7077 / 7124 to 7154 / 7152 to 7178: 0.70 angstrom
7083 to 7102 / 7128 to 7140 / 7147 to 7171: 0.10 angstrom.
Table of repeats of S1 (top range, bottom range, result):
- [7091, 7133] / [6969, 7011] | 1.01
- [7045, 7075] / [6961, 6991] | 1.01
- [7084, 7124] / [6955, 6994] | 1.01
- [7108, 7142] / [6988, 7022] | 1.01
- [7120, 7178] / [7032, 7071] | 1.00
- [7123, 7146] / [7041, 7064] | 0.99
